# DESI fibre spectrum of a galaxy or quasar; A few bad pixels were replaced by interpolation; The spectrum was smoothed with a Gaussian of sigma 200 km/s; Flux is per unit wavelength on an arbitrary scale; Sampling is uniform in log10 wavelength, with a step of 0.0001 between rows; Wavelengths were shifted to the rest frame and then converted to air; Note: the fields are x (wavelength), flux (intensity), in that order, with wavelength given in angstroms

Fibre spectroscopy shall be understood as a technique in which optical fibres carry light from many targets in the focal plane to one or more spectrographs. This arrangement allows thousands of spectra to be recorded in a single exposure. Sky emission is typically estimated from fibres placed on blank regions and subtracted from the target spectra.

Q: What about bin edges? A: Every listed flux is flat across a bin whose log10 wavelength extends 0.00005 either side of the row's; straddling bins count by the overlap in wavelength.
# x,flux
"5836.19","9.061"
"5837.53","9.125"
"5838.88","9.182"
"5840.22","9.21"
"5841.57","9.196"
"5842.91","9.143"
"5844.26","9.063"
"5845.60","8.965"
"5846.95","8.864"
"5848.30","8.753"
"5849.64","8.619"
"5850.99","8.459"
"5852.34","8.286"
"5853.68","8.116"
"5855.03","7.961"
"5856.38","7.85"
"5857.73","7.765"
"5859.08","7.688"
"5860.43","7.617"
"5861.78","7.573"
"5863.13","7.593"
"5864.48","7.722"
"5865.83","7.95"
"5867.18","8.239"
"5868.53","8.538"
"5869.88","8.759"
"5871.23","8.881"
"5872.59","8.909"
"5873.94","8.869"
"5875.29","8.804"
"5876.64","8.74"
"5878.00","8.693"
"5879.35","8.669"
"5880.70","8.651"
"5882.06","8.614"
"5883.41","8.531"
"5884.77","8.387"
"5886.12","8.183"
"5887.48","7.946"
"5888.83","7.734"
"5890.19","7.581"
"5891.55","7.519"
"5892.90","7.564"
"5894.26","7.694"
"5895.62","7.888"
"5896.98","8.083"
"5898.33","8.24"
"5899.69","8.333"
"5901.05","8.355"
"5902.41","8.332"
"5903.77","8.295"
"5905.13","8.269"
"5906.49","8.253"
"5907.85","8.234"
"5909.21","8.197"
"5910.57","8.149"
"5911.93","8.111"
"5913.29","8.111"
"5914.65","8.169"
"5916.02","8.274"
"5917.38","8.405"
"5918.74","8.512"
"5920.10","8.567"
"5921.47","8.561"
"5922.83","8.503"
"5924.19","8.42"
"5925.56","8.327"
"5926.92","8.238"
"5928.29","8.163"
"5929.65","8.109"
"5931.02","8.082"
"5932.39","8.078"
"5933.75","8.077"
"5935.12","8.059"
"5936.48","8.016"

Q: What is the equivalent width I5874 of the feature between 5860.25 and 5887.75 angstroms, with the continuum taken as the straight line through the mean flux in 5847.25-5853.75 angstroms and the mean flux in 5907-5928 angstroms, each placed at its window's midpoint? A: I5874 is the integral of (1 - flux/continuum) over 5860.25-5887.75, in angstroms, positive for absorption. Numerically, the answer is 0.1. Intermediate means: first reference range 8.51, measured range 8.4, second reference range 8.32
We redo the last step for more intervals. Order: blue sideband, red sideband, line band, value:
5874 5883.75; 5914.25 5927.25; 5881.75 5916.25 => 1.8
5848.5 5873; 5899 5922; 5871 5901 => -0.2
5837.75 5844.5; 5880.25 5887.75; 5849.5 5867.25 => 1.8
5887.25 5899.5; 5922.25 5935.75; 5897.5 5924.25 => -1.0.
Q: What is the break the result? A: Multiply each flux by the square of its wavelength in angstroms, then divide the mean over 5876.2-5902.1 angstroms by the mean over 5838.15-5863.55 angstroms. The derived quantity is 0.98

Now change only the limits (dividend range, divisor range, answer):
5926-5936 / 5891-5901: 1.04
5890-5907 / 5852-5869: 1.03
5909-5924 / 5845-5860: 1.03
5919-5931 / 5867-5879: 0.97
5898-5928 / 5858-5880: 1.01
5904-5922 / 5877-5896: 1.03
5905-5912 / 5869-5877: 0.94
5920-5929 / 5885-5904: 1.06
